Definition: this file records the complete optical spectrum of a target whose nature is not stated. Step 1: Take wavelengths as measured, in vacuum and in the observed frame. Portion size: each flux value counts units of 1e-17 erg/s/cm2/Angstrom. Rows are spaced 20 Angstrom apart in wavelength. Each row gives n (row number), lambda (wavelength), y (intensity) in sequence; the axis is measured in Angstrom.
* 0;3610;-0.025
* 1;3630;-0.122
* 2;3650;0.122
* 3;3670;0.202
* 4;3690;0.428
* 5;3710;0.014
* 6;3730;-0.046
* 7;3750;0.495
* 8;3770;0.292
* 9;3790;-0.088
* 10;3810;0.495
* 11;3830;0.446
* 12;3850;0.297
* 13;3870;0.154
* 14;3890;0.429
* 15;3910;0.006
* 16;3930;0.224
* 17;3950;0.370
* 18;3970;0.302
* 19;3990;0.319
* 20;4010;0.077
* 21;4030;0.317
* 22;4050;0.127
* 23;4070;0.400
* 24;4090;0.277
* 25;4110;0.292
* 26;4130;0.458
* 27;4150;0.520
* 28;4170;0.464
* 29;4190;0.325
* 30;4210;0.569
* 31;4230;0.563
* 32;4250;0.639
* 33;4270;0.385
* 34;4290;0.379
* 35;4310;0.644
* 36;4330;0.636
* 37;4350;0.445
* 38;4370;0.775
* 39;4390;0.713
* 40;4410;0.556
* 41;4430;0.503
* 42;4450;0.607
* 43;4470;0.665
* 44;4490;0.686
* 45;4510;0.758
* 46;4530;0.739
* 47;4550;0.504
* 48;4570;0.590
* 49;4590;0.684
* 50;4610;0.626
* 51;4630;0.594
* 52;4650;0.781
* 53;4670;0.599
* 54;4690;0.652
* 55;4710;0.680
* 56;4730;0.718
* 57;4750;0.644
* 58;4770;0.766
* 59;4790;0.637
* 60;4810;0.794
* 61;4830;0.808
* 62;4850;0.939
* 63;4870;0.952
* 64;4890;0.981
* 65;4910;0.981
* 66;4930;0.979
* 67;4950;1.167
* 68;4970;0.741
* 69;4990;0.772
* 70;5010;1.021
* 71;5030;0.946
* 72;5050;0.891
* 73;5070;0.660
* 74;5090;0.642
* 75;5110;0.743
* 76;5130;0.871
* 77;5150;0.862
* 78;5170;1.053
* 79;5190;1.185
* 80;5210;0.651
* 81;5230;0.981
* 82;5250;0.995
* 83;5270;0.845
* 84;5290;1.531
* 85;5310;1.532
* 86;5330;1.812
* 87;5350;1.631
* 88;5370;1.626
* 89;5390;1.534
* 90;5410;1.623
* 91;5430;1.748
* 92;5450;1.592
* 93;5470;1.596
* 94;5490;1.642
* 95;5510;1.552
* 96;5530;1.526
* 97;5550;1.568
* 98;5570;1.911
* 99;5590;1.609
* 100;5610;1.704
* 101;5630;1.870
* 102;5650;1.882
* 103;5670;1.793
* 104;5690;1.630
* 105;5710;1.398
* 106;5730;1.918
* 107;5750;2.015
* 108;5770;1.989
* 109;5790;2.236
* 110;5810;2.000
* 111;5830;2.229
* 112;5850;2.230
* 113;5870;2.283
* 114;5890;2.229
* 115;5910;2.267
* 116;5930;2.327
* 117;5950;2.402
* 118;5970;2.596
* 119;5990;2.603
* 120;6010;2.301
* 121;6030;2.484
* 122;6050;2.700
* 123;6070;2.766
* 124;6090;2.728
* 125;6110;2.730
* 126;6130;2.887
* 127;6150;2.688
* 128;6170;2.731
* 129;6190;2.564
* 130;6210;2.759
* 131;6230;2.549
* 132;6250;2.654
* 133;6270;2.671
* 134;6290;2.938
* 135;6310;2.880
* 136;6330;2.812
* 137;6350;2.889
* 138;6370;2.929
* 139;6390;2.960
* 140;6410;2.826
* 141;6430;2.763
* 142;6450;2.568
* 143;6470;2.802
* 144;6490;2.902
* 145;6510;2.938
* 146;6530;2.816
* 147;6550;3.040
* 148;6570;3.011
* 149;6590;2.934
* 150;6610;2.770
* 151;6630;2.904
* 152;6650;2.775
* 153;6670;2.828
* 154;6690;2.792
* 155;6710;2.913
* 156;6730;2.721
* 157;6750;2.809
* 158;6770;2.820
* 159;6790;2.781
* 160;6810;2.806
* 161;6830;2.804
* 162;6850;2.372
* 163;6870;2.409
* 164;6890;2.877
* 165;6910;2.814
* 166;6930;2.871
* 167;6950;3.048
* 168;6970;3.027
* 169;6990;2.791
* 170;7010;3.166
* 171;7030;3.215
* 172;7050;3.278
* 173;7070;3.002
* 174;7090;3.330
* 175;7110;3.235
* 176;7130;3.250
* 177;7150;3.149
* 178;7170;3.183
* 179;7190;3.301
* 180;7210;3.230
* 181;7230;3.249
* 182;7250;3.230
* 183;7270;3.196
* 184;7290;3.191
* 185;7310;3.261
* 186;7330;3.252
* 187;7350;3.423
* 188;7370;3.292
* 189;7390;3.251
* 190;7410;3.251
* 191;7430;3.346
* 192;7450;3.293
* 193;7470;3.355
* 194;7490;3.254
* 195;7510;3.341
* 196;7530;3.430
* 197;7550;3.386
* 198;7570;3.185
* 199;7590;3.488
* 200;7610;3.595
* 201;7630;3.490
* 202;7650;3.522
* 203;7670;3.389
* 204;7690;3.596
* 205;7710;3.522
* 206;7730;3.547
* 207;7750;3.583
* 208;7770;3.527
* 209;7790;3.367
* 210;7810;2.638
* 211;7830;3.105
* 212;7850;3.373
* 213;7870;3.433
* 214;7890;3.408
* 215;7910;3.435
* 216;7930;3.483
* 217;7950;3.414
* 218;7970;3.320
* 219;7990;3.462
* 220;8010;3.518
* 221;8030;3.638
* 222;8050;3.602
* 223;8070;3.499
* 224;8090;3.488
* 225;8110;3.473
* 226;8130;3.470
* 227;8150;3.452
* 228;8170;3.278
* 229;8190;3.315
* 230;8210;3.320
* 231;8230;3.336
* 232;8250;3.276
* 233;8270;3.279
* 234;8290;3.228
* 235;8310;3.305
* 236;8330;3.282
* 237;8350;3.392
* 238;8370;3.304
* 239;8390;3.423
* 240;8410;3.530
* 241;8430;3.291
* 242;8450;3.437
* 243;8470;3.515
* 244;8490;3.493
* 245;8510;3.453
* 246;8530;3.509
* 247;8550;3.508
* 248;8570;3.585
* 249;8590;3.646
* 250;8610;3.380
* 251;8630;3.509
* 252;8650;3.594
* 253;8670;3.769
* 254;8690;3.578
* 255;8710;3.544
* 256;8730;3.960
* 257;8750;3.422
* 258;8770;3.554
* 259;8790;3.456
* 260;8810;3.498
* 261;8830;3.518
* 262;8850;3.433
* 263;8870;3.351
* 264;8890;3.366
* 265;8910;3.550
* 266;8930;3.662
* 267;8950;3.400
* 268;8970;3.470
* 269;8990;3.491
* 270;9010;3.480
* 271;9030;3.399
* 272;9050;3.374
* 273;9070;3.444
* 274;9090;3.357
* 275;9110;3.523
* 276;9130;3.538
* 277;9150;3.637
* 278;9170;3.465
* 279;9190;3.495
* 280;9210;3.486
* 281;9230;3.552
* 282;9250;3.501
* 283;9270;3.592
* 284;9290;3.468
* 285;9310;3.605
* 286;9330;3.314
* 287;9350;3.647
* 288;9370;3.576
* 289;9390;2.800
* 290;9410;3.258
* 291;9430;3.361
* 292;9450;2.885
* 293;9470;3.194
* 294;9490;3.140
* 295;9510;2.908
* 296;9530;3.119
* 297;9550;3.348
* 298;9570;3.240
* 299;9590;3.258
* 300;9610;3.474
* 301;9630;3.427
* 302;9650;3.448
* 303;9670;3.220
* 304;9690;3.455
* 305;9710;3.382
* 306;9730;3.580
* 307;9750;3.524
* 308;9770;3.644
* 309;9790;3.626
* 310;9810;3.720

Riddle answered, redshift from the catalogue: 0.33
